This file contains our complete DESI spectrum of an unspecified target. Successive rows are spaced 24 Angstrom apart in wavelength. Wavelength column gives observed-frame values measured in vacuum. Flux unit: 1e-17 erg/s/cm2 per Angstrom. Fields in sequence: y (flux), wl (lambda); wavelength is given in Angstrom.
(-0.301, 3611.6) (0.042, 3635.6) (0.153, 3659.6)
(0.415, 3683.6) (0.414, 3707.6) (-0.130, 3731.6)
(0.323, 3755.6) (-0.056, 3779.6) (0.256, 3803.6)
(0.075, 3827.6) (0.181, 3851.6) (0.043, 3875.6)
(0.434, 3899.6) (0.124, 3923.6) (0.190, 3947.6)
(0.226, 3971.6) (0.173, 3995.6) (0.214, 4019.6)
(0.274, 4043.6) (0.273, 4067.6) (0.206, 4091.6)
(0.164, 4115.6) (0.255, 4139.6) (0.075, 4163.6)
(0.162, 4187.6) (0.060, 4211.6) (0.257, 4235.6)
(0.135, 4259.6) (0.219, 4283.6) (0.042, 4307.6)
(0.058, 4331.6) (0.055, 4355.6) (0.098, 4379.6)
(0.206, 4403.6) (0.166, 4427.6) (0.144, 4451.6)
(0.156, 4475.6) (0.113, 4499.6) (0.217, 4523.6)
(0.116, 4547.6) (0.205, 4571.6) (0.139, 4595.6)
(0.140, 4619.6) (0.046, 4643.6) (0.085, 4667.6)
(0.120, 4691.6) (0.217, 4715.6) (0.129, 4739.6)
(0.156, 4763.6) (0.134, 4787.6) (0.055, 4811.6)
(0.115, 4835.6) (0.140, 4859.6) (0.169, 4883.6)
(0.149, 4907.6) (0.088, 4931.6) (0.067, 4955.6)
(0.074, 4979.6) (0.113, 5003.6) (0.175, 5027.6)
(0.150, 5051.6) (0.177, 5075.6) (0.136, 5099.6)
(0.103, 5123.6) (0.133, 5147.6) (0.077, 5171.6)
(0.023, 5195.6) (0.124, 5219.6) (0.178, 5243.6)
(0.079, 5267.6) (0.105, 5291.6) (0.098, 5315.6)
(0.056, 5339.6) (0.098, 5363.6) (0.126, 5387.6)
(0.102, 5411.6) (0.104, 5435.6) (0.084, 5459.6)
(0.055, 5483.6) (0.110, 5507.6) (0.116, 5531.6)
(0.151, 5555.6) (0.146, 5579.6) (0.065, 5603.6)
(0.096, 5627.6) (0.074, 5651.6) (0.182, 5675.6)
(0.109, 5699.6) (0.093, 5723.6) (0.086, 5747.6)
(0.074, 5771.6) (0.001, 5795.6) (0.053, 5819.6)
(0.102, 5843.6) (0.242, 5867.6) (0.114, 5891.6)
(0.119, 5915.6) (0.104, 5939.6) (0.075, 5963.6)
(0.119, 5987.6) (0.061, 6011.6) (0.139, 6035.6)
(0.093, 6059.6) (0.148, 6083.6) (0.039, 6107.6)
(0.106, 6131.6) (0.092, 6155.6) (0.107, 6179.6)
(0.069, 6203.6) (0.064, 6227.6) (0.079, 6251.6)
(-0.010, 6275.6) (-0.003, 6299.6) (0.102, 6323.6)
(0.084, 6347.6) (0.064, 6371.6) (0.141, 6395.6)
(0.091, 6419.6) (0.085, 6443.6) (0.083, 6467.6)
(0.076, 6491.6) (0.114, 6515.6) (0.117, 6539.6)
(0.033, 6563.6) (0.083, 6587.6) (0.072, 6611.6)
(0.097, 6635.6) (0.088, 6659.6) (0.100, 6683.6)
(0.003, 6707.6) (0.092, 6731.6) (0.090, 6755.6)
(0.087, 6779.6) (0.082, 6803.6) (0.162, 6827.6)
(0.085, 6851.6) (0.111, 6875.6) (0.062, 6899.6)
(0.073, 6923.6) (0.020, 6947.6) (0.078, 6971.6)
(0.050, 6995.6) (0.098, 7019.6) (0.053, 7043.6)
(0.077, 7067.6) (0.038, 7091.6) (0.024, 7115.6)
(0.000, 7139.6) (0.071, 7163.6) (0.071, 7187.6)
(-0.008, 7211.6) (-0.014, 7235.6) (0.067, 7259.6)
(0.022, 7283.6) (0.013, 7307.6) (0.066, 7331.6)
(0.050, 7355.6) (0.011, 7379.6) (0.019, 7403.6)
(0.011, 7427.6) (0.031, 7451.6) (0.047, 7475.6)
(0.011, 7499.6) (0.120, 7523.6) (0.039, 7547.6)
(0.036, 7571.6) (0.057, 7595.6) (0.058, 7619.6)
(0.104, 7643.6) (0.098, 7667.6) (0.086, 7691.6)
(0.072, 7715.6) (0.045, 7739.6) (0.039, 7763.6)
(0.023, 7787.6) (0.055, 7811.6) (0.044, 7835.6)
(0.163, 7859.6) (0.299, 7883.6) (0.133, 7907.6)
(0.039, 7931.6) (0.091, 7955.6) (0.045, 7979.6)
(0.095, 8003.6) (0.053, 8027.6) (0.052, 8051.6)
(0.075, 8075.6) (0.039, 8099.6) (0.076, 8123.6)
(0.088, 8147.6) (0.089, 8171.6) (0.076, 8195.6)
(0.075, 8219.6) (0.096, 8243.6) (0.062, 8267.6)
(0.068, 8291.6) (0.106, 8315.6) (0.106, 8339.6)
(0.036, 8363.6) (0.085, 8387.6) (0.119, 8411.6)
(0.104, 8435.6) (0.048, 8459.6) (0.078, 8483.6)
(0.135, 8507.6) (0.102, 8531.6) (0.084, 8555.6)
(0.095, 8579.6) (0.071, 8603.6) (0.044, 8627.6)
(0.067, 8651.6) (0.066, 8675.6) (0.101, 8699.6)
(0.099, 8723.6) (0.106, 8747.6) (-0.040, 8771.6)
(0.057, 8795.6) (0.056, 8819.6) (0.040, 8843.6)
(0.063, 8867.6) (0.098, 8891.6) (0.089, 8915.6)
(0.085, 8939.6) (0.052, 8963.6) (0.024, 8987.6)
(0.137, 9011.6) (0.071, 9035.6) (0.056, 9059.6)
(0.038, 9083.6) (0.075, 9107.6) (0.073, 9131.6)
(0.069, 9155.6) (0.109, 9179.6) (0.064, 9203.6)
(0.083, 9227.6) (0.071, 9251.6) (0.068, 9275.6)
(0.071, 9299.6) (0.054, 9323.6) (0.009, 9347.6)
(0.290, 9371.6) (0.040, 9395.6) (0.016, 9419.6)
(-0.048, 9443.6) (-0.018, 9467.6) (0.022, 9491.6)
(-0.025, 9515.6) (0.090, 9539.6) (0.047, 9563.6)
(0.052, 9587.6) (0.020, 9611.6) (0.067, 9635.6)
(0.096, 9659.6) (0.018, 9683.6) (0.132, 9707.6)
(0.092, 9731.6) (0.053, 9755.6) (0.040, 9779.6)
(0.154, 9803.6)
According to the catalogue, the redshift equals 1.11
